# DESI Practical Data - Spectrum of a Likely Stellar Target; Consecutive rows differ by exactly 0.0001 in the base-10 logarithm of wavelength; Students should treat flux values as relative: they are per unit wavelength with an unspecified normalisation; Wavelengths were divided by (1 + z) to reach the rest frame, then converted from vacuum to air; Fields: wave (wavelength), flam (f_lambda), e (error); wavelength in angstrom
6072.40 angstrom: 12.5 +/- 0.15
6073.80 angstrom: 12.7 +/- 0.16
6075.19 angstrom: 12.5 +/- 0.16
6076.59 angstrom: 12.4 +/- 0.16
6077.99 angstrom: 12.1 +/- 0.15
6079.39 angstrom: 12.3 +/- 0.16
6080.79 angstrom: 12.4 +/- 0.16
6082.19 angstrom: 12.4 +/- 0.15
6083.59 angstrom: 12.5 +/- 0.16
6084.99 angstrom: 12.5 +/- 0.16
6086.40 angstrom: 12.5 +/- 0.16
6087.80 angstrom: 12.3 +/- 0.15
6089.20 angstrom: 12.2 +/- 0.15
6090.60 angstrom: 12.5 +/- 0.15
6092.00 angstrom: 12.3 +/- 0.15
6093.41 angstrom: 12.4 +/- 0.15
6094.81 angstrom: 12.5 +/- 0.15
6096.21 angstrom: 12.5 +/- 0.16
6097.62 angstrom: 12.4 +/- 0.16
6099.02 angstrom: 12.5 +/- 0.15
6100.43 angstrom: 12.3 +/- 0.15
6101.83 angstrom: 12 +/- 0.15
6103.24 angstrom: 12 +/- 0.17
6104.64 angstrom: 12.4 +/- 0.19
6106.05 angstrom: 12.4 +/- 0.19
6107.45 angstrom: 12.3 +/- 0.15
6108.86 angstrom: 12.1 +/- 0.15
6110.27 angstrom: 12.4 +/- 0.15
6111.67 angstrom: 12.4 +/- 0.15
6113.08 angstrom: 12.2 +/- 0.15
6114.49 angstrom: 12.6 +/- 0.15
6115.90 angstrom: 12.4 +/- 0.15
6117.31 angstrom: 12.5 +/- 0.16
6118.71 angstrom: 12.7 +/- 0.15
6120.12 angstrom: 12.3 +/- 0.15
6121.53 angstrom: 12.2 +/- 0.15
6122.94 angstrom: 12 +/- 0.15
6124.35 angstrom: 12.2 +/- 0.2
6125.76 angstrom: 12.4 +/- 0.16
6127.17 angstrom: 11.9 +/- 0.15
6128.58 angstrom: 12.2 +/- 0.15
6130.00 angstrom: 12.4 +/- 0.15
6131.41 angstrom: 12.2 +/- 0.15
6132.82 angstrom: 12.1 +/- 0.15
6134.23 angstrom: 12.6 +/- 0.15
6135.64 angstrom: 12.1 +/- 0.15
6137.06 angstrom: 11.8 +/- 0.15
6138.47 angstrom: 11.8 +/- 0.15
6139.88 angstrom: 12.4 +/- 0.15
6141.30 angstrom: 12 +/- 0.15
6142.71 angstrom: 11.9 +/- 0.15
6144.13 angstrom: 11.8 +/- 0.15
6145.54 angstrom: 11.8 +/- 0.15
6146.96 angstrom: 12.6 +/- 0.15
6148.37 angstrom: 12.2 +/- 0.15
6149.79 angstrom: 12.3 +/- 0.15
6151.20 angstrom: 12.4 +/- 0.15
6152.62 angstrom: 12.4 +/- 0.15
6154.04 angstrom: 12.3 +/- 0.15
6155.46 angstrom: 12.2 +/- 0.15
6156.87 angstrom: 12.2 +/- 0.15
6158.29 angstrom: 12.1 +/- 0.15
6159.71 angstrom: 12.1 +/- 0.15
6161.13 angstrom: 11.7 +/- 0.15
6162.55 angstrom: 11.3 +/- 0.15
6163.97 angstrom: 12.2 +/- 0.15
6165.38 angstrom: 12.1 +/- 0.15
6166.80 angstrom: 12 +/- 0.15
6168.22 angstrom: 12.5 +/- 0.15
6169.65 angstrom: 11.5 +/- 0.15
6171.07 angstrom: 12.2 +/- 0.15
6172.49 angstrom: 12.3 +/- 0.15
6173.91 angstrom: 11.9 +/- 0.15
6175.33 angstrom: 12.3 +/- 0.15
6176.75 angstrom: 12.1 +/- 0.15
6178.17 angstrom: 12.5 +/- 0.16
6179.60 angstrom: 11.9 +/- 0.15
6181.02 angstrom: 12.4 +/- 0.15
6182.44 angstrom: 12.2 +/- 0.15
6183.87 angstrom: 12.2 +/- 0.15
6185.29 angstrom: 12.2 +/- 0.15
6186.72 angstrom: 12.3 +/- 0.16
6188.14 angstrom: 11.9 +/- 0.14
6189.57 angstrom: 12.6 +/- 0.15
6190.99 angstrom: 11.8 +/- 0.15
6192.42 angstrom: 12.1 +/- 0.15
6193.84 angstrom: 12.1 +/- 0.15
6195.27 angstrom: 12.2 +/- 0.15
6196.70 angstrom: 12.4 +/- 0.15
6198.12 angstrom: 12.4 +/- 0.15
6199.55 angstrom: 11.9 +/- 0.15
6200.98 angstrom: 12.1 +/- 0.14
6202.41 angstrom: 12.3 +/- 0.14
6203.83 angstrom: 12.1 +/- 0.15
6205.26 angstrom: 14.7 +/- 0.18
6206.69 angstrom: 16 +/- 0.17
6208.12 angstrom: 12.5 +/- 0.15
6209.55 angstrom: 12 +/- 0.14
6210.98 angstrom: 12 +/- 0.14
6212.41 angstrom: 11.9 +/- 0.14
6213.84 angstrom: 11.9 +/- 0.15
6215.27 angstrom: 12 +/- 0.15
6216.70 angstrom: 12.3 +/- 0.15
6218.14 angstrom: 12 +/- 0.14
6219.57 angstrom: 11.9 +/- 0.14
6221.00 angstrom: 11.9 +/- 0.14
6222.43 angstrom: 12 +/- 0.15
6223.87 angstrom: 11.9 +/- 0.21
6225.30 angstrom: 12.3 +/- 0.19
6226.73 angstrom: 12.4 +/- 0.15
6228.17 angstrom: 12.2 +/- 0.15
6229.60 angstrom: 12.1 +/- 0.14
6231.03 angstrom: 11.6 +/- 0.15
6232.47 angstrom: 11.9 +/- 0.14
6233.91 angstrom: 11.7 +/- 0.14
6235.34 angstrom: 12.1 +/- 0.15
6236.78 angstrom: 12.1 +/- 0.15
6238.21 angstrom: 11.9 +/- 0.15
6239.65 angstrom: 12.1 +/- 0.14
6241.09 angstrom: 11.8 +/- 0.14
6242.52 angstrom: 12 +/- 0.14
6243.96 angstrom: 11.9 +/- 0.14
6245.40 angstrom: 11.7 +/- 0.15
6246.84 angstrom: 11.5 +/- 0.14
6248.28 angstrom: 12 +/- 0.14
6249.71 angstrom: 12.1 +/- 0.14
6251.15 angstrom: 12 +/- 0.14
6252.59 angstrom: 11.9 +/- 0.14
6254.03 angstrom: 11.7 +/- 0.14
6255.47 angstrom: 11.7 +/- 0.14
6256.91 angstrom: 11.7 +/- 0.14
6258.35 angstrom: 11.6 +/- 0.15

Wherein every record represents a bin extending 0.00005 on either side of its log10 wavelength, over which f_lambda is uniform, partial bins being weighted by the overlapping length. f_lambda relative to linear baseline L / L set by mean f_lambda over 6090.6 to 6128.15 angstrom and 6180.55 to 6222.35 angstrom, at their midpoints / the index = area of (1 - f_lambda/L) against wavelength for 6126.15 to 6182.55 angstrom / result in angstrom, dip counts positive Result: 1.0 angstrom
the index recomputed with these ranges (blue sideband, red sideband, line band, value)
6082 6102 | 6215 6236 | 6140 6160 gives 0.1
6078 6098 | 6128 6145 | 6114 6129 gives -0.1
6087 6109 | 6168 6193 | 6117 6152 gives 0.2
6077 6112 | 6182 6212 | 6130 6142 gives 0.2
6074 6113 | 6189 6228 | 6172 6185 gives 0.2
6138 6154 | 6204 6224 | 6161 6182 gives 0.4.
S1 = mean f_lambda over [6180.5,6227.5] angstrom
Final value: 12.3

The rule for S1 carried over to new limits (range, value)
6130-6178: 12.1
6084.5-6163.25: 12.2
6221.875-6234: 12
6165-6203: 12.2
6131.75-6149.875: 12.1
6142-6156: 12.2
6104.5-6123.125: 12.4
